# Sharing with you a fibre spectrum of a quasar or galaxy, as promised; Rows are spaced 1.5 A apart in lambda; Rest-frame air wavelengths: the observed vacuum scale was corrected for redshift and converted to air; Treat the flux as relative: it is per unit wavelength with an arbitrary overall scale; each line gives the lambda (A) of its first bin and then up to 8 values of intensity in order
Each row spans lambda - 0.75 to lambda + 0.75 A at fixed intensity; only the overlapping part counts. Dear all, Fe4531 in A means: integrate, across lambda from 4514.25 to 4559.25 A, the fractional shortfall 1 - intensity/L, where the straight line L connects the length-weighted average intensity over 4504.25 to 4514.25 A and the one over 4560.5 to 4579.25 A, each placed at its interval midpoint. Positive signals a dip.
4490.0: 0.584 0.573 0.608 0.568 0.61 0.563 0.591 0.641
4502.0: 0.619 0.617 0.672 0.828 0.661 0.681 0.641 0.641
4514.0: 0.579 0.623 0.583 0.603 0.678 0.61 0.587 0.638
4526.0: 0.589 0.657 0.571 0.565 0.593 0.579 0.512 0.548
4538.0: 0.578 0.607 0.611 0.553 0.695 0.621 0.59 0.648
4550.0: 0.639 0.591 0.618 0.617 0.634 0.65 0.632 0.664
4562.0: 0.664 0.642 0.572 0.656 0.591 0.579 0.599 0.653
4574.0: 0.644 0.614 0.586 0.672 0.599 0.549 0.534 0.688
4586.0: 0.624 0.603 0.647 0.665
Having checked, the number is 3.16 A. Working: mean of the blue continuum 0.676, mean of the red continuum 0.624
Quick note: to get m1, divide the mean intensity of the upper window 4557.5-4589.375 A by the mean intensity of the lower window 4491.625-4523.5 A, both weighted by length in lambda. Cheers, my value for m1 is 0.99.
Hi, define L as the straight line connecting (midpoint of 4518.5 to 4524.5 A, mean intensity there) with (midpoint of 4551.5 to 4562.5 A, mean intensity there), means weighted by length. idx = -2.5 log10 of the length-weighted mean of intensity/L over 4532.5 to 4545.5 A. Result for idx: 0.08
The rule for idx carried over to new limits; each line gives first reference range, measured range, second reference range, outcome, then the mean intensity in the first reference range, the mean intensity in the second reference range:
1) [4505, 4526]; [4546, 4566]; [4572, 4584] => -0.015 mag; 0.642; 0.607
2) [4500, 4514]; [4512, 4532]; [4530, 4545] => 0.028 mag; 0.663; 0.585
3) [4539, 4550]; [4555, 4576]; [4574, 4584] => -0.038 mag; 0.62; 0.599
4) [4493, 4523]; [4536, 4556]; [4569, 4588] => 0.017 mag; 0.63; 0.612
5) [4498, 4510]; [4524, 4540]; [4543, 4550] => 0.107 mag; 0.661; 0.636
